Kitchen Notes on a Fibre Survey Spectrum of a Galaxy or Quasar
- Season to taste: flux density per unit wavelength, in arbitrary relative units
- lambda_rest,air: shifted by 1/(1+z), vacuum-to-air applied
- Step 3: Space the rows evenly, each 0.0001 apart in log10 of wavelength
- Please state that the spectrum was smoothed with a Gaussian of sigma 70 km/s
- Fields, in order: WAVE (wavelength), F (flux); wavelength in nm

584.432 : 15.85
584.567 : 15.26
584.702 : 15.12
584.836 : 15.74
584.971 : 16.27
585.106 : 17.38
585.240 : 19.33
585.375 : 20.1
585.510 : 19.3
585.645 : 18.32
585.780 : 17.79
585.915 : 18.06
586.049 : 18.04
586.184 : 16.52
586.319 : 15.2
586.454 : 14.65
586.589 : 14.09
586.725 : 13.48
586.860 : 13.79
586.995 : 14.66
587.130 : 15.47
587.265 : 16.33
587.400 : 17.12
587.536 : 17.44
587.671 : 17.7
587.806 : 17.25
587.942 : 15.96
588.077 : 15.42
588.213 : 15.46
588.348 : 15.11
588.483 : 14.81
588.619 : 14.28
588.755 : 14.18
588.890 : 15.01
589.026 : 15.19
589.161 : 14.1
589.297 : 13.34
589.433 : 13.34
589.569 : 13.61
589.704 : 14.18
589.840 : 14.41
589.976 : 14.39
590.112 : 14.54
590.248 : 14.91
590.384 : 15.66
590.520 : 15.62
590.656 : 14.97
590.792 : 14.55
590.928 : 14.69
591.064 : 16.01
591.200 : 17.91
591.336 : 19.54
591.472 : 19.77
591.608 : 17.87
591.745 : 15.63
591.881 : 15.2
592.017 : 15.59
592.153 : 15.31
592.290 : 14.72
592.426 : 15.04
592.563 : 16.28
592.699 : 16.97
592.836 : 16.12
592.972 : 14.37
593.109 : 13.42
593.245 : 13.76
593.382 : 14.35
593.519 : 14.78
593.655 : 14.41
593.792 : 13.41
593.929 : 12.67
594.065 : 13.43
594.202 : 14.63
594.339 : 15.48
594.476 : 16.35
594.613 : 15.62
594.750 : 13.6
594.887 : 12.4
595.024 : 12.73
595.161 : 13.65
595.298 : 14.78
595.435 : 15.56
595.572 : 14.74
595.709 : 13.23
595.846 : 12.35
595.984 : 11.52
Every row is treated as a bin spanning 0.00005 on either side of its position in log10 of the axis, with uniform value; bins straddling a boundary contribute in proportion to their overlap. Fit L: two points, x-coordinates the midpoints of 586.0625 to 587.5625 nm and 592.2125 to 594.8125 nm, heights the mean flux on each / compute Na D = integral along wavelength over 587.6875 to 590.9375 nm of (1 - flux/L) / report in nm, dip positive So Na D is 0.06 nm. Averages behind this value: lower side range 15.4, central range 14.8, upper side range 14.7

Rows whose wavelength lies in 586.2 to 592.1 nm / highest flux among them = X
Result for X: 19.77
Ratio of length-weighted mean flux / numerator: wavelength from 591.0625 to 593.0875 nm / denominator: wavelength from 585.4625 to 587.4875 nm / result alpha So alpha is 1.01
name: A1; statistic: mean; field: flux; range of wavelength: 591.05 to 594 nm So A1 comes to 15.6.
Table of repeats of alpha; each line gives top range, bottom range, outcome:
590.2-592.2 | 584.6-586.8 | 0.97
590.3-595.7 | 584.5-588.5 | 0.92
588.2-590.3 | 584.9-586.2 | 0.79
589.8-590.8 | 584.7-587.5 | 0.90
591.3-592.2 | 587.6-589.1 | 1.09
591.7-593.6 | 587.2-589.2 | 0.96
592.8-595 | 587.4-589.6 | 0.94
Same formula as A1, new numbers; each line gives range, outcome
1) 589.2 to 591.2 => 14.7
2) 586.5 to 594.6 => 15.2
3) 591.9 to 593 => 15.6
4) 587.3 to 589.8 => 15.2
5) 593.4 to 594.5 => 14.3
